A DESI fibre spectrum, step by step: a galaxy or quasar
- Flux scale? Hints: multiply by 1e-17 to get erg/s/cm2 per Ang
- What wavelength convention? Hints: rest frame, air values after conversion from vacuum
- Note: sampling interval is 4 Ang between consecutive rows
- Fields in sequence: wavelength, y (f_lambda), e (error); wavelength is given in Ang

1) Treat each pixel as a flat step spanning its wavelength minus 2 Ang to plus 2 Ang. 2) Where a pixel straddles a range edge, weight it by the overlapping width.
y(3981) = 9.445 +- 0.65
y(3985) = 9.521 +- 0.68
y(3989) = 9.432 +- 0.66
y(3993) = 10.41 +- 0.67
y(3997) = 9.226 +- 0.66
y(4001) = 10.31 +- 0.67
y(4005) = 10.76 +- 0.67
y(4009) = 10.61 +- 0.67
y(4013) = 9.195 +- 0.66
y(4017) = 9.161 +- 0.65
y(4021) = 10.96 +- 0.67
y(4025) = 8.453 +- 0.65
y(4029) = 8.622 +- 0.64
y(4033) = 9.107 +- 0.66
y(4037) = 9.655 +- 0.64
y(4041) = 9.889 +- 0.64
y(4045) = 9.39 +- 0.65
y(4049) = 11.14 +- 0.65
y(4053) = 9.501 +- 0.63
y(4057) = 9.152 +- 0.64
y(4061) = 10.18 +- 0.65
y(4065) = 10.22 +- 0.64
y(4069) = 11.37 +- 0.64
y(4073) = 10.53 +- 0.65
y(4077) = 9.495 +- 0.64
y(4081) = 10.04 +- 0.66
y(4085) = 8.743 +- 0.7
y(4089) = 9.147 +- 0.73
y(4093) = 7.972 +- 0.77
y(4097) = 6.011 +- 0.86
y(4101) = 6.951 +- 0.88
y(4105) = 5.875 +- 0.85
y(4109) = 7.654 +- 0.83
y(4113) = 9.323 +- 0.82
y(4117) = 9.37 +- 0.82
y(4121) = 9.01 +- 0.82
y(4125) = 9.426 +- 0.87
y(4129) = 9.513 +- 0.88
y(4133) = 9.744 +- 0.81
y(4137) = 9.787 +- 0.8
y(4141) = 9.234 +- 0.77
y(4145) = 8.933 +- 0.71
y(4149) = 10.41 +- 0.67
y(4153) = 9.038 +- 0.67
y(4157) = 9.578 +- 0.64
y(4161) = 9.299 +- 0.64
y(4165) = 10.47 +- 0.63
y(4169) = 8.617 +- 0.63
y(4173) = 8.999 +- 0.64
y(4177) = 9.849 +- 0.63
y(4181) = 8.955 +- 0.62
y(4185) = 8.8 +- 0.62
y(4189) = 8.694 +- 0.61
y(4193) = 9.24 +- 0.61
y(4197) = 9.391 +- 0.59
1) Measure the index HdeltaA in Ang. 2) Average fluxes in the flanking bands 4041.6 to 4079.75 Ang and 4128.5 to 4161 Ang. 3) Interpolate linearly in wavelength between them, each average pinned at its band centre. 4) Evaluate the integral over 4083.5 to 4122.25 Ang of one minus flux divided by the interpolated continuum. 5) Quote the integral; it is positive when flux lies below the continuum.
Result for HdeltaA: 7.22 Ang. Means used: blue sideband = 10.1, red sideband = 9.52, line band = 7.98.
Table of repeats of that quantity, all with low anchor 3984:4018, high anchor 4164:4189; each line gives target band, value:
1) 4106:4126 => 1.4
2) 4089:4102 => 3.0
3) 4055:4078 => -1.4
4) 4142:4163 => -0.4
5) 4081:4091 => 0.4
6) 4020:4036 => 0.9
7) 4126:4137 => -0.3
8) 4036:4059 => -0.2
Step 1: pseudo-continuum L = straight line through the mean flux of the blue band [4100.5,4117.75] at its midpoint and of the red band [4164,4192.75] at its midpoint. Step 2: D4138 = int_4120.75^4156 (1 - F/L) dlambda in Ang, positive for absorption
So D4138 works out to -4.7 Ang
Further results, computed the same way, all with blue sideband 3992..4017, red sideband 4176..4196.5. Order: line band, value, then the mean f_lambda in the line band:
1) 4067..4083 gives -1.2 Ang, 10.4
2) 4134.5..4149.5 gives -0.3 Ang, 9.51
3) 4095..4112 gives 4.9 Ang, 6.78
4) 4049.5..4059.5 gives 0.1 Ang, 9.64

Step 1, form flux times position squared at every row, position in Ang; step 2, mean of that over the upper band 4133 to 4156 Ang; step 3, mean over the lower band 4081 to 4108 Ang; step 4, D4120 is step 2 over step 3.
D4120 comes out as 1.27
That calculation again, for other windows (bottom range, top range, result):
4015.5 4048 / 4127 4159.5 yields 1.06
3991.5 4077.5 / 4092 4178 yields 0.94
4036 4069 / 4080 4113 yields 0.80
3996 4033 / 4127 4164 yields 1.05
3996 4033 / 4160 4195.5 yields 1.03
